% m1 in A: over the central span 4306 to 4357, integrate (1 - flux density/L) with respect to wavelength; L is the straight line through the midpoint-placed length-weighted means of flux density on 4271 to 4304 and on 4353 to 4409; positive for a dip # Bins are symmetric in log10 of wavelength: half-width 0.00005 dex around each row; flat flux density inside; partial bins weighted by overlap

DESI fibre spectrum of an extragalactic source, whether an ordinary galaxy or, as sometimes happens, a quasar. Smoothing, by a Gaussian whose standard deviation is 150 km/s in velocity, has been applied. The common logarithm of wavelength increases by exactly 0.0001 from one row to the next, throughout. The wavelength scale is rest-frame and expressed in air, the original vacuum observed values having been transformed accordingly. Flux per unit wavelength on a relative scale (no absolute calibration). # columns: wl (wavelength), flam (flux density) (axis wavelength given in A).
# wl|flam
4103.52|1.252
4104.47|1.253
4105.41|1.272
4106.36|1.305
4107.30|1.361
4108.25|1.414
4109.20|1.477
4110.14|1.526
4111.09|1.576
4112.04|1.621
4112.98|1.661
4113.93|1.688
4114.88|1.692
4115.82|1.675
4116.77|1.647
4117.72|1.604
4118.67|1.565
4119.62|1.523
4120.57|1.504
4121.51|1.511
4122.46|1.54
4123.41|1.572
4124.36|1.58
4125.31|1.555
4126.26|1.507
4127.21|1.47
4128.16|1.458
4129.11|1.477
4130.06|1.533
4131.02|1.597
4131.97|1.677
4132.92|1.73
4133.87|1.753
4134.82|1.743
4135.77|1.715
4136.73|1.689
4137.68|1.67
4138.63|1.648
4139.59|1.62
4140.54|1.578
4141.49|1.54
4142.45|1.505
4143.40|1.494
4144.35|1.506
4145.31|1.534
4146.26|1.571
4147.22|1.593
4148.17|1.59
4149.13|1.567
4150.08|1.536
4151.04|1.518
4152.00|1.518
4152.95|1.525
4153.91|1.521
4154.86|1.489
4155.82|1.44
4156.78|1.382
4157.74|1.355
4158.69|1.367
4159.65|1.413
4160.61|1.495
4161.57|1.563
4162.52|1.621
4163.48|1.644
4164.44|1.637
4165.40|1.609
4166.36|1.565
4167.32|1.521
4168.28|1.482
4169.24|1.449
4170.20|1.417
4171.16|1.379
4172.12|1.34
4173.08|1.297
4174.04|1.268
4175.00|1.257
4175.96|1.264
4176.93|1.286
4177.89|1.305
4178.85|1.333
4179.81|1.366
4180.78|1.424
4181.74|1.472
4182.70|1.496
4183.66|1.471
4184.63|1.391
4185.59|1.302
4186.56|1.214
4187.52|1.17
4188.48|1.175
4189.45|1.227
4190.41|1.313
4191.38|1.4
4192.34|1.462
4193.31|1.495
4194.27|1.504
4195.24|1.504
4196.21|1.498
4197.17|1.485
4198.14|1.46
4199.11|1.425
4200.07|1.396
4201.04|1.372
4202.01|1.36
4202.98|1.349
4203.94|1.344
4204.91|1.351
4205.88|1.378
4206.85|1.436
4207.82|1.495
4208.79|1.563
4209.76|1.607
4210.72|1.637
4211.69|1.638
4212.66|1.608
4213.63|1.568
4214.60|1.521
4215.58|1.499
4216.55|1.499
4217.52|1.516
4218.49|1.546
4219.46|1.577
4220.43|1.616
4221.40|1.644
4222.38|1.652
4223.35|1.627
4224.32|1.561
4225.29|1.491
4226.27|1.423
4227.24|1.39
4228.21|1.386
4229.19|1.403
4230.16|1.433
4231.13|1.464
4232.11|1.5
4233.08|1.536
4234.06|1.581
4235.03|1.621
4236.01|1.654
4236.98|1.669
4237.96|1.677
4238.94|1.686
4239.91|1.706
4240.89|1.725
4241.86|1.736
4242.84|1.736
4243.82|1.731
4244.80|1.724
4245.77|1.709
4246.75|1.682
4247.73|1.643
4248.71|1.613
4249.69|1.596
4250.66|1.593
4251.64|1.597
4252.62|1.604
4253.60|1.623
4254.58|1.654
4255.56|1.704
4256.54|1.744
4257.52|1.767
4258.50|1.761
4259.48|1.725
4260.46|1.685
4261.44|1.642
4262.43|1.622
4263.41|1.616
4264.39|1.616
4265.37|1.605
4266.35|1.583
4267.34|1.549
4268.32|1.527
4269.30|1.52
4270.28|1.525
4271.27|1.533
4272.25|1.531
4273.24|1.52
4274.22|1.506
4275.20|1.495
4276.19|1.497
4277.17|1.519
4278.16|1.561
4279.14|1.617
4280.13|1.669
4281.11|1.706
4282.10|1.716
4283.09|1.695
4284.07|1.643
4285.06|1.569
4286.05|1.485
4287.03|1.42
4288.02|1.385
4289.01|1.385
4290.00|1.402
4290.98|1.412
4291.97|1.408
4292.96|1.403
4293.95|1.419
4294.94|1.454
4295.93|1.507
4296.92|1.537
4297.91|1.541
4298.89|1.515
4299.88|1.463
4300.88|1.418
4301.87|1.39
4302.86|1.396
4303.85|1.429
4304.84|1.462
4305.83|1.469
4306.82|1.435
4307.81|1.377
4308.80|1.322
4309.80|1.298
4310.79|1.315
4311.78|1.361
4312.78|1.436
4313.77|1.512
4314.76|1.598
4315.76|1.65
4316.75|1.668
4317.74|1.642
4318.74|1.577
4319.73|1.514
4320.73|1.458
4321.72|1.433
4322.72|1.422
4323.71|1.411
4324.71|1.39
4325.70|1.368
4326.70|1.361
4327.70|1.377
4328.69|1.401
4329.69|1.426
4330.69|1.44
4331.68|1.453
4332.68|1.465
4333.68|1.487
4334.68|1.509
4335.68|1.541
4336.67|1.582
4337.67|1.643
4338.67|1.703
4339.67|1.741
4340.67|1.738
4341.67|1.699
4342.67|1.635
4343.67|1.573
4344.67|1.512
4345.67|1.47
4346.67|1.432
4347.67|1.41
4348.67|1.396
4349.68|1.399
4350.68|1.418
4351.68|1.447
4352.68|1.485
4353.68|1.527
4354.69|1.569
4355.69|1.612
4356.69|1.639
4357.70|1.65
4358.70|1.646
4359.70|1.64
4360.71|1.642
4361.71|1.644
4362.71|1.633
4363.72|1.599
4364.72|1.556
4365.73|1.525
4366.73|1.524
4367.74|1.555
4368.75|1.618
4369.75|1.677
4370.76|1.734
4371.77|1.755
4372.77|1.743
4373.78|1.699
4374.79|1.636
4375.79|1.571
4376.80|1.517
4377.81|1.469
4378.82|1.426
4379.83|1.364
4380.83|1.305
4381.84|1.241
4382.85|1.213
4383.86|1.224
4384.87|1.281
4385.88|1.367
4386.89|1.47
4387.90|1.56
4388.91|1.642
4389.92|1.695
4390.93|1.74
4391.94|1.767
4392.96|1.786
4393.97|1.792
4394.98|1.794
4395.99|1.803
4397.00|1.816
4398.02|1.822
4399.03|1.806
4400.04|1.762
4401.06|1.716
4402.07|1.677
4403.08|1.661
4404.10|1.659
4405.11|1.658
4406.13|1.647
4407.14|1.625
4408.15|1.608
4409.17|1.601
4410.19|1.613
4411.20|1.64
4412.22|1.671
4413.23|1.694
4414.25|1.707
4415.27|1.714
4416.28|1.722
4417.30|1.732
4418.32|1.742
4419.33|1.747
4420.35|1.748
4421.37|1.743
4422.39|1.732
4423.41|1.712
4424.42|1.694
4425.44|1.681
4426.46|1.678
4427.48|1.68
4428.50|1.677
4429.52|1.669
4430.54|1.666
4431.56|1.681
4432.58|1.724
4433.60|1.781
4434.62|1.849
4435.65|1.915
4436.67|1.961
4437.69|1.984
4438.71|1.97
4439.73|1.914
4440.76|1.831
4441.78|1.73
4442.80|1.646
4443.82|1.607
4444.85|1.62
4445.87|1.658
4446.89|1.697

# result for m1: 1.88 A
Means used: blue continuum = 1.5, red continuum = 1.61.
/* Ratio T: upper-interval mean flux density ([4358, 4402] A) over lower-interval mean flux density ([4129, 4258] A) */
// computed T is 1.1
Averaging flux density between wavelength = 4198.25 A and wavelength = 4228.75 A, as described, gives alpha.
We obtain 1.5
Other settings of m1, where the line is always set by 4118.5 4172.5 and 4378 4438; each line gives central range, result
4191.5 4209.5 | 1.5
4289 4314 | 2.9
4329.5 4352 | 1.4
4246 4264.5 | -0.8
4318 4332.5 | 1.7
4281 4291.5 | 0.5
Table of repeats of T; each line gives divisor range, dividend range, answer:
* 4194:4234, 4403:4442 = 1.16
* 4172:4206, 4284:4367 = 1.10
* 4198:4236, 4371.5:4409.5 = 1.07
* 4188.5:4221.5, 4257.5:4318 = 1.03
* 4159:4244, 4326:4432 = 1.08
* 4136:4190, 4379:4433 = 1.13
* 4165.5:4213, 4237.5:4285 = 1.16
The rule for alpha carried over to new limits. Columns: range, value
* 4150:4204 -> 1.42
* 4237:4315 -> 1.56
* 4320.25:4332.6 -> 1.41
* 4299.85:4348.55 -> 1.49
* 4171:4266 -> 1.52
